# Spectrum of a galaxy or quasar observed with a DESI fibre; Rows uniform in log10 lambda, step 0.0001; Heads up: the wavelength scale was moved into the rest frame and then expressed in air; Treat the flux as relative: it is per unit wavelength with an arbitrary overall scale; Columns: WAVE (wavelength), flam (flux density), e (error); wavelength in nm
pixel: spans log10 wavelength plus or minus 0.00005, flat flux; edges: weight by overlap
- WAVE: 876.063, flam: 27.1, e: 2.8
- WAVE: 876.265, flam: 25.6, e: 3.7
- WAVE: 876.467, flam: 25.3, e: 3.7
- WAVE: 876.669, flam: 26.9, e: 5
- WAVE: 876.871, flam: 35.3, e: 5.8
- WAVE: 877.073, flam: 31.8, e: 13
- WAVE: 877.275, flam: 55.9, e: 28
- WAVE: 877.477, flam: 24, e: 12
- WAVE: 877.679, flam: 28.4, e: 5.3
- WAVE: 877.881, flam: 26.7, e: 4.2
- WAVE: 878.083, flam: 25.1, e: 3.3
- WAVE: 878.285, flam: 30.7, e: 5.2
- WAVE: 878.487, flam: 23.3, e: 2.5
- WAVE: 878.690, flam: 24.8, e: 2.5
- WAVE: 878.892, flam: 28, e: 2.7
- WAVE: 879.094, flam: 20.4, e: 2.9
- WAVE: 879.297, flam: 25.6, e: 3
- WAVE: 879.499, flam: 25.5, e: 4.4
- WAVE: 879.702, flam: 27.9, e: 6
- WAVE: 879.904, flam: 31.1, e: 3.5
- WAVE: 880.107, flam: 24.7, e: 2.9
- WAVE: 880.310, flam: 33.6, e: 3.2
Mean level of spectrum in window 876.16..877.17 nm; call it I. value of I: 28.9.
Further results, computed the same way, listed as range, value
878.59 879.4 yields 24.7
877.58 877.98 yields 27.6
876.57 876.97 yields 31.1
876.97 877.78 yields 35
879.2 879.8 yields 26.3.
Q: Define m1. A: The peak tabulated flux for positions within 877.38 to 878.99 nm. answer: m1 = 30.7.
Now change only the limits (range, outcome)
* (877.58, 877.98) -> 28.4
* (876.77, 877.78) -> 55.9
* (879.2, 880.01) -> 31.1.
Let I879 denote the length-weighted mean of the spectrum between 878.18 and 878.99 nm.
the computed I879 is 26.7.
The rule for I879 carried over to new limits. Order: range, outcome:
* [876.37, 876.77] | 26.1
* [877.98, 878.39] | 27.9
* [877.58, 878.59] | 26.8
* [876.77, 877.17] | 33.6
